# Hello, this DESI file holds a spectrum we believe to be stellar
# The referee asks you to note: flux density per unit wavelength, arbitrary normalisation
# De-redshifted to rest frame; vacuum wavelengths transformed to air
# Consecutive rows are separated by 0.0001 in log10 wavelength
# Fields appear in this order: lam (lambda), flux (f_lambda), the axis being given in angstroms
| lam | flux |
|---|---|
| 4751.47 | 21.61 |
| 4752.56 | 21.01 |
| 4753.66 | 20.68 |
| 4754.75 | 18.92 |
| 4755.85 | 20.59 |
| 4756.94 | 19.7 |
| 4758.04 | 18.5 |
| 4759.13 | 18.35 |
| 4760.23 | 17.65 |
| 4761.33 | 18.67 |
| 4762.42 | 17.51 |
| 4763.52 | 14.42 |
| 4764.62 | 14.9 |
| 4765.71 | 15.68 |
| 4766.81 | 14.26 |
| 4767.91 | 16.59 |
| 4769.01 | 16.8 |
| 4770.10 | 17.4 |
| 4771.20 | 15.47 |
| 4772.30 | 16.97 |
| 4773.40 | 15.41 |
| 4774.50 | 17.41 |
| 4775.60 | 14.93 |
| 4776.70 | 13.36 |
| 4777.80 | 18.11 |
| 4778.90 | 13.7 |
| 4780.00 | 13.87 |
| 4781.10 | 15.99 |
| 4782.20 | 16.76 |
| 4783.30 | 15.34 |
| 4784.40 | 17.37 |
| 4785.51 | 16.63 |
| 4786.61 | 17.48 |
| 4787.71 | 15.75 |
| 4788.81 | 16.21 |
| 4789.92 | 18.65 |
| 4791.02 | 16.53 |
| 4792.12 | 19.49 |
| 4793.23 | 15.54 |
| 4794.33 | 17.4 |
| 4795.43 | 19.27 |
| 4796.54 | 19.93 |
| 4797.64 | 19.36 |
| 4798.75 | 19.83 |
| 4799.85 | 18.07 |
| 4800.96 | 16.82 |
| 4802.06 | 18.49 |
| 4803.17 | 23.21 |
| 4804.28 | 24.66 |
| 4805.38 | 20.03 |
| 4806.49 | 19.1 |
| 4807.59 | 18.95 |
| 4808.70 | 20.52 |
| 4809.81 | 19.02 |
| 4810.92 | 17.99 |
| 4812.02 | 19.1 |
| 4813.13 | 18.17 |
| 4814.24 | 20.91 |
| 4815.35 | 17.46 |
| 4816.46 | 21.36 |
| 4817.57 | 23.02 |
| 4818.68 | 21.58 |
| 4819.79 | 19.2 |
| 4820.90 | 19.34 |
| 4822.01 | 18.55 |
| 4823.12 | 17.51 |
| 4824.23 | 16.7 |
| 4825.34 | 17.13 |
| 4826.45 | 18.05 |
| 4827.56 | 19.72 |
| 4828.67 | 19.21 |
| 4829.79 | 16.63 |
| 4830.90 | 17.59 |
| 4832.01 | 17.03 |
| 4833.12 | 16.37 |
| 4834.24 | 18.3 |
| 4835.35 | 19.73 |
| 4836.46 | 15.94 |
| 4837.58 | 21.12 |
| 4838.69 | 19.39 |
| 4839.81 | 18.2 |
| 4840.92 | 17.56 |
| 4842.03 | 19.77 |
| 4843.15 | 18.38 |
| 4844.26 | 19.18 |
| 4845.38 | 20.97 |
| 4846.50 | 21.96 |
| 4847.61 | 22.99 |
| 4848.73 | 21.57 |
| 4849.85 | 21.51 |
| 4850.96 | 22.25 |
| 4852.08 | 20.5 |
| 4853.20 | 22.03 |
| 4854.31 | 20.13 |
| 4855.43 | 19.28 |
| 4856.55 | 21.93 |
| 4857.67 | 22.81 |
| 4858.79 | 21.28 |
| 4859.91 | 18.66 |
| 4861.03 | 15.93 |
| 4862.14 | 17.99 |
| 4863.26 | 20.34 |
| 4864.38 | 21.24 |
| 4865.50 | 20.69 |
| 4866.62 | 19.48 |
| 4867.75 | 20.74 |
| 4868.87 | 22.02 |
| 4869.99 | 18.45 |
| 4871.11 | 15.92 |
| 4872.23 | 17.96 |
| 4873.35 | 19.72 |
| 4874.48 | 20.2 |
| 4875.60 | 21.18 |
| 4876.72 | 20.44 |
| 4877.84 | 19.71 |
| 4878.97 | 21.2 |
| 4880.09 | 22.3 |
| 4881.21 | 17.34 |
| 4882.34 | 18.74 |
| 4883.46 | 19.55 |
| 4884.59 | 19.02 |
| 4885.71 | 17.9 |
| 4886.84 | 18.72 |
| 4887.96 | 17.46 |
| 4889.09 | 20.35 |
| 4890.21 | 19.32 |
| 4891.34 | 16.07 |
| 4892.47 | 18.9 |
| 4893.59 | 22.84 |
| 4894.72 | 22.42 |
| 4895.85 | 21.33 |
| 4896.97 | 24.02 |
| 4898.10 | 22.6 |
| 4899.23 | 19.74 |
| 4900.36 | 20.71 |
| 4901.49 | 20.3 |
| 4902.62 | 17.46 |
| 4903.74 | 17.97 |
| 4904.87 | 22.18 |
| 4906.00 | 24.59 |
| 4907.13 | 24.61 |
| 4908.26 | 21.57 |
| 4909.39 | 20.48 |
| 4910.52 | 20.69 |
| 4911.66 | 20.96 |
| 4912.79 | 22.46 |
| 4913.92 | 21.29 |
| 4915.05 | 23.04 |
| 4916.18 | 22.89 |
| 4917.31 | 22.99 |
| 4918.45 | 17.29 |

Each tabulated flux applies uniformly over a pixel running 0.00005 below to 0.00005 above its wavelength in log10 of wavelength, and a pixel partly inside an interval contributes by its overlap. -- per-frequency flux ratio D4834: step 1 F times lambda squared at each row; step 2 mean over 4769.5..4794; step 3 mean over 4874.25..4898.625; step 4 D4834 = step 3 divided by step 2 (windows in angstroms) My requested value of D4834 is 1.29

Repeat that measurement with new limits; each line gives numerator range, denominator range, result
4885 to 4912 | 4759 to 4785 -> 1.35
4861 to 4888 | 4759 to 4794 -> 1.24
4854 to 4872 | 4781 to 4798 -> 1.17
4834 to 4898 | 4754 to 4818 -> 1.16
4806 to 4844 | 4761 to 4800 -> 1.15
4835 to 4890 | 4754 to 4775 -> 1.20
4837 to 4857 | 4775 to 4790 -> 1.32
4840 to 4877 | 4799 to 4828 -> 1.06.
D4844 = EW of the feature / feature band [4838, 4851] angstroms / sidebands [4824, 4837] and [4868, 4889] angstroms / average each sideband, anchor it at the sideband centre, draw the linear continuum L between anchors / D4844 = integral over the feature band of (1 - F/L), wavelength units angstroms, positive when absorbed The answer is -1.4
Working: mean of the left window 17.7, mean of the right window 19.4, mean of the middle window 20.3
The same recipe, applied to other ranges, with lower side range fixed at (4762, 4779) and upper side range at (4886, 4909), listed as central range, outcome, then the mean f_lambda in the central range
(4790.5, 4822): -4.1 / 19.4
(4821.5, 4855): -1.4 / 19.2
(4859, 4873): 0.2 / 19.2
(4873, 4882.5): -0.1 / 20.1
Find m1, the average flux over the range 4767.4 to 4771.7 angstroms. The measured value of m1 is 16.6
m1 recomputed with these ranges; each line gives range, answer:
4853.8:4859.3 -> 21.1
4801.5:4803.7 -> 20.8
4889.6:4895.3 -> 19.9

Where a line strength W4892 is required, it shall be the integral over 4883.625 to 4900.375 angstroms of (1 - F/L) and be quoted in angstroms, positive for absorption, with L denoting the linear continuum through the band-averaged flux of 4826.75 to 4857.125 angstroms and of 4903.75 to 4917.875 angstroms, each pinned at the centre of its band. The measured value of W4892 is 1.09 angstroms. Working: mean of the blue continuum 19.6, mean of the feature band 20.1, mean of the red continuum 22.1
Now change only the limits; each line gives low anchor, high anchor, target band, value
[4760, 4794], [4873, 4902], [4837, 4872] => -2.18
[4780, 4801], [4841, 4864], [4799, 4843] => -0.36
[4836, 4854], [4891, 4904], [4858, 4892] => 1.72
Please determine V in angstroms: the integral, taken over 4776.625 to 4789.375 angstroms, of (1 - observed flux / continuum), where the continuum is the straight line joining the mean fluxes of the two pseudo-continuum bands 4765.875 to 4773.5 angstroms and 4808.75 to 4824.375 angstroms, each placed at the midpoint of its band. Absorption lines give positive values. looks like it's 0.81 angstroms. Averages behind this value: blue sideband 16.1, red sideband 19.4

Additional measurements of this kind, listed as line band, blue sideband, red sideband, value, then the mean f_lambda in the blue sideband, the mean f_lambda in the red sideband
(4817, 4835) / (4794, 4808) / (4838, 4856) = 1.4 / 19.7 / 20.4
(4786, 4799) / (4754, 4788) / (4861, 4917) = -0.4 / 16.6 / 20.3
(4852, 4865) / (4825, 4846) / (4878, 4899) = -0.7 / 18.5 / 20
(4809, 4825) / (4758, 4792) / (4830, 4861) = -0.8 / 16.4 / 19.8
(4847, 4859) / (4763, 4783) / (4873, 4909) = -1.7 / 15.7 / 20.3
